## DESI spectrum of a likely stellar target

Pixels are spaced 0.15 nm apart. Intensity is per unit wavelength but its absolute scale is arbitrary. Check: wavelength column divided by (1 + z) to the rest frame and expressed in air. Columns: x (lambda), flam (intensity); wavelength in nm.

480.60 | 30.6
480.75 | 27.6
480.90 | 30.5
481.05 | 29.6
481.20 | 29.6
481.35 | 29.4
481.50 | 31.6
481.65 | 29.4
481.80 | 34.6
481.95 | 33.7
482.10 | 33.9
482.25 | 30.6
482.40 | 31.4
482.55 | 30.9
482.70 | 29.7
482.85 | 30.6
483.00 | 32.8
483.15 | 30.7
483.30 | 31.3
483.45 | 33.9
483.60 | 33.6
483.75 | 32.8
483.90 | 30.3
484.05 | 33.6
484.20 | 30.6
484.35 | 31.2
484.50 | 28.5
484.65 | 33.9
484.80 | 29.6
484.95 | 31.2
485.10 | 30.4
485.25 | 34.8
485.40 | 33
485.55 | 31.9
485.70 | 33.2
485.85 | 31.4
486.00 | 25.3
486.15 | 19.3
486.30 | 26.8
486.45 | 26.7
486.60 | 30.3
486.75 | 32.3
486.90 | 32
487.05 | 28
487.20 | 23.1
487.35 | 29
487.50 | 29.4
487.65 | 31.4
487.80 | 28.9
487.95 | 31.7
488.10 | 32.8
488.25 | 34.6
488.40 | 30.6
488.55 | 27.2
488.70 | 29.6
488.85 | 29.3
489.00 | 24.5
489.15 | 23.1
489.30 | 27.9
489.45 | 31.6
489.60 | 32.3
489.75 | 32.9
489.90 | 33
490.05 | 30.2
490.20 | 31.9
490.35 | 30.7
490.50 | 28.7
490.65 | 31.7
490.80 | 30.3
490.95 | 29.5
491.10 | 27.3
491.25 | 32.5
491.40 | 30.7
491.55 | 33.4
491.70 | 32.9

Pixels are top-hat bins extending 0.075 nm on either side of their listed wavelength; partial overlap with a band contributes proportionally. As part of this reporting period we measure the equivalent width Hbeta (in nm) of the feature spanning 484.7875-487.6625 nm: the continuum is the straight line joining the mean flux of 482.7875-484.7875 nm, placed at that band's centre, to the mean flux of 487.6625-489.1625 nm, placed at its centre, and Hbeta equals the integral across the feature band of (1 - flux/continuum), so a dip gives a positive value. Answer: 0.11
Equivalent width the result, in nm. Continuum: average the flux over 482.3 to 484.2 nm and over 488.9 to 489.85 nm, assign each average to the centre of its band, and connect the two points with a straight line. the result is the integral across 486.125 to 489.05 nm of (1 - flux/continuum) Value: 0.06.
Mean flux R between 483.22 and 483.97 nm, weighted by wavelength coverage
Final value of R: 32.4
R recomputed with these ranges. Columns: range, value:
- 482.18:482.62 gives 31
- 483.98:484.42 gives 31.8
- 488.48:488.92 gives 28.7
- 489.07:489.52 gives 27.5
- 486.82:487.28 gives 27.8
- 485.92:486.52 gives 24.6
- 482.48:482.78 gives 30.3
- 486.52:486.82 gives 31.2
